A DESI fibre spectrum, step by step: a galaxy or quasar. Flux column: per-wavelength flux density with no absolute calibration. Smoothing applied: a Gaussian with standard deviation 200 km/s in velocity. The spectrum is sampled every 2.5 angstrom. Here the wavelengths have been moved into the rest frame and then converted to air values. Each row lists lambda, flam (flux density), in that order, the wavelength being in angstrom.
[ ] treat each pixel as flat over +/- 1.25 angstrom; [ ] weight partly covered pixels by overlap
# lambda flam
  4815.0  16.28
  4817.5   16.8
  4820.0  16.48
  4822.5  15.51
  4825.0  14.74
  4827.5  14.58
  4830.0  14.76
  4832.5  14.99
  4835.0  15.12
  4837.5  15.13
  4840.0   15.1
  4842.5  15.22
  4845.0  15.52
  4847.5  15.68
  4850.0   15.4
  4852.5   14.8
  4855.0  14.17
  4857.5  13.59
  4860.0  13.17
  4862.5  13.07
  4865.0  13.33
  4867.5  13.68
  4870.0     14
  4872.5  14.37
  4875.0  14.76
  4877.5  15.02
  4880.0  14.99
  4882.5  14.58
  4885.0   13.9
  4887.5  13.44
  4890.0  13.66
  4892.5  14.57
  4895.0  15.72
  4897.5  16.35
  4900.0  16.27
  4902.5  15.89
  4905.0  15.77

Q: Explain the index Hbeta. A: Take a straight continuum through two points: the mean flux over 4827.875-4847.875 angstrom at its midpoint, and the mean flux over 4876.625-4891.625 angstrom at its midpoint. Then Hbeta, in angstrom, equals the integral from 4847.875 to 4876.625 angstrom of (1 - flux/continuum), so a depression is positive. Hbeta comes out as 1.14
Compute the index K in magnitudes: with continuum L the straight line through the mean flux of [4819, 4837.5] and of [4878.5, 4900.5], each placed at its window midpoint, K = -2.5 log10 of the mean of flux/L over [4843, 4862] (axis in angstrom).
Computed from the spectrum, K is 0.03 mag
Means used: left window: 15.1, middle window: 14.6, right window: 14.8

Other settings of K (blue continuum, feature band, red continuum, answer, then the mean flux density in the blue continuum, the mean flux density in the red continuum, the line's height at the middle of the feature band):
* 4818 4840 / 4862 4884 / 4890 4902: 0.09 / 15.2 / 15.5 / 15.4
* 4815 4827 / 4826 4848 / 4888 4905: 0.04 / 15.8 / 15.3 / 15.7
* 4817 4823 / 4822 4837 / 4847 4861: 0.06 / 16.3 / 14.4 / 15.8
